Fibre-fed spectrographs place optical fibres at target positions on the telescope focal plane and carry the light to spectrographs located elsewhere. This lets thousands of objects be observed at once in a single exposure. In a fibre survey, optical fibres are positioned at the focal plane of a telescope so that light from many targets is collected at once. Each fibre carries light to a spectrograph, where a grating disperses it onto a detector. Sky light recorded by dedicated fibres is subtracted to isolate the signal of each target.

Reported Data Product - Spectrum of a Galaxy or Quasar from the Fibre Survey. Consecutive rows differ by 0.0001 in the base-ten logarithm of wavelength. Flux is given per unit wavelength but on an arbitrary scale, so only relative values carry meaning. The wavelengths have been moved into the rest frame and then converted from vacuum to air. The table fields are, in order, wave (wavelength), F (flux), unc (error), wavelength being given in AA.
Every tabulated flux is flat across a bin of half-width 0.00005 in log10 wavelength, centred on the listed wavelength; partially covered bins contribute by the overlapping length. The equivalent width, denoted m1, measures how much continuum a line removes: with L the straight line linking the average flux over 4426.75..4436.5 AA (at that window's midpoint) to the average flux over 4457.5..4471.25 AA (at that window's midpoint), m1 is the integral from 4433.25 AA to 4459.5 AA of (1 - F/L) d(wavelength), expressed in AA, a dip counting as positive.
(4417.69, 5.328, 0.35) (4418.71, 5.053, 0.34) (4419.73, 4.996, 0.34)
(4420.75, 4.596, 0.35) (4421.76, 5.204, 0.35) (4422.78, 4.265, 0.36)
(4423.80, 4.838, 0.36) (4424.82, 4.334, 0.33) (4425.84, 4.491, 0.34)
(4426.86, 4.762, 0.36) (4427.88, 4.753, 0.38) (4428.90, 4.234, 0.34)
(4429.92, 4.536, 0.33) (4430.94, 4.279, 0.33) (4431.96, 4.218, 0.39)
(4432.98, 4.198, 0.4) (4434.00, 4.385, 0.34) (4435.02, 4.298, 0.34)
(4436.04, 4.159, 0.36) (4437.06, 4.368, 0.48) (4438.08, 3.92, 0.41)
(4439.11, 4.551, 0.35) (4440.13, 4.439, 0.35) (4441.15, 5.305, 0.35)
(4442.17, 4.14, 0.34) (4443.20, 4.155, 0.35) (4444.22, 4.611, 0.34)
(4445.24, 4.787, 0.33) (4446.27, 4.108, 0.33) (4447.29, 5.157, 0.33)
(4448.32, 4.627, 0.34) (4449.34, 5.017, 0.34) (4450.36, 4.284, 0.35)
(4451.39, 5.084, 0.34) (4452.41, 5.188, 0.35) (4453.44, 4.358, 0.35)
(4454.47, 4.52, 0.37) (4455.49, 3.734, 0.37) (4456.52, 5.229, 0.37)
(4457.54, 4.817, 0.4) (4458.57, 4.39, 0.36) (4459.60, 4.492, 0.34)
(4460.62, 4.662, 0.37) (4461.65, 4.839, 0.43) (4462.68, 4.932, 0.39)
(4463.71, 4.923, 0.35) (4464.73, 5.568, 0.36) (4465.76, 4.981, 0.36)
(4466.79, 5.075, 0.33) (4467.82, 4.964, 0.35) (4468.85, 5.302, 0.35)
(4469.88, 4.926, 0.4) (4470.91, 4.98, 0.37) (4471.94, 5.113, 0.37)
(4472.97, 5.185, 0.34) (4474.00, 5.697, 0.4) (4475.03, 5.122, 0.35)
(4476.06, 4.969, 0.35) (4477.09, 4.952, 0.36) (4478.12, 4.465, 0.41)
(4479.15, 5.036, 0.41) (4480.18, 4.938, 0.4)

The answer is 0.4 AA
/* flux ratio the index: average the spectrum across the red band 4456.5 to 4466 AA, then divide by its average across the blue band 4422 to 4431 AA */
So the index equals 1.07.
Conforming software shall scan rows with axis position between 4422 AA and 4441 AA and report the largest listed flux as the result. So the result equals 4.838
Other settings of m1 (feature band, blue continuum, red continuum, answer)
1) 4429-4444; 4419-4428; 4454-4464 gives 1.0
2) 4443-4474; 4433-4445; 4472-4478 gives -0.2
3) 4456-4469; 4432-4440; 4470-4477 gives -0.1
